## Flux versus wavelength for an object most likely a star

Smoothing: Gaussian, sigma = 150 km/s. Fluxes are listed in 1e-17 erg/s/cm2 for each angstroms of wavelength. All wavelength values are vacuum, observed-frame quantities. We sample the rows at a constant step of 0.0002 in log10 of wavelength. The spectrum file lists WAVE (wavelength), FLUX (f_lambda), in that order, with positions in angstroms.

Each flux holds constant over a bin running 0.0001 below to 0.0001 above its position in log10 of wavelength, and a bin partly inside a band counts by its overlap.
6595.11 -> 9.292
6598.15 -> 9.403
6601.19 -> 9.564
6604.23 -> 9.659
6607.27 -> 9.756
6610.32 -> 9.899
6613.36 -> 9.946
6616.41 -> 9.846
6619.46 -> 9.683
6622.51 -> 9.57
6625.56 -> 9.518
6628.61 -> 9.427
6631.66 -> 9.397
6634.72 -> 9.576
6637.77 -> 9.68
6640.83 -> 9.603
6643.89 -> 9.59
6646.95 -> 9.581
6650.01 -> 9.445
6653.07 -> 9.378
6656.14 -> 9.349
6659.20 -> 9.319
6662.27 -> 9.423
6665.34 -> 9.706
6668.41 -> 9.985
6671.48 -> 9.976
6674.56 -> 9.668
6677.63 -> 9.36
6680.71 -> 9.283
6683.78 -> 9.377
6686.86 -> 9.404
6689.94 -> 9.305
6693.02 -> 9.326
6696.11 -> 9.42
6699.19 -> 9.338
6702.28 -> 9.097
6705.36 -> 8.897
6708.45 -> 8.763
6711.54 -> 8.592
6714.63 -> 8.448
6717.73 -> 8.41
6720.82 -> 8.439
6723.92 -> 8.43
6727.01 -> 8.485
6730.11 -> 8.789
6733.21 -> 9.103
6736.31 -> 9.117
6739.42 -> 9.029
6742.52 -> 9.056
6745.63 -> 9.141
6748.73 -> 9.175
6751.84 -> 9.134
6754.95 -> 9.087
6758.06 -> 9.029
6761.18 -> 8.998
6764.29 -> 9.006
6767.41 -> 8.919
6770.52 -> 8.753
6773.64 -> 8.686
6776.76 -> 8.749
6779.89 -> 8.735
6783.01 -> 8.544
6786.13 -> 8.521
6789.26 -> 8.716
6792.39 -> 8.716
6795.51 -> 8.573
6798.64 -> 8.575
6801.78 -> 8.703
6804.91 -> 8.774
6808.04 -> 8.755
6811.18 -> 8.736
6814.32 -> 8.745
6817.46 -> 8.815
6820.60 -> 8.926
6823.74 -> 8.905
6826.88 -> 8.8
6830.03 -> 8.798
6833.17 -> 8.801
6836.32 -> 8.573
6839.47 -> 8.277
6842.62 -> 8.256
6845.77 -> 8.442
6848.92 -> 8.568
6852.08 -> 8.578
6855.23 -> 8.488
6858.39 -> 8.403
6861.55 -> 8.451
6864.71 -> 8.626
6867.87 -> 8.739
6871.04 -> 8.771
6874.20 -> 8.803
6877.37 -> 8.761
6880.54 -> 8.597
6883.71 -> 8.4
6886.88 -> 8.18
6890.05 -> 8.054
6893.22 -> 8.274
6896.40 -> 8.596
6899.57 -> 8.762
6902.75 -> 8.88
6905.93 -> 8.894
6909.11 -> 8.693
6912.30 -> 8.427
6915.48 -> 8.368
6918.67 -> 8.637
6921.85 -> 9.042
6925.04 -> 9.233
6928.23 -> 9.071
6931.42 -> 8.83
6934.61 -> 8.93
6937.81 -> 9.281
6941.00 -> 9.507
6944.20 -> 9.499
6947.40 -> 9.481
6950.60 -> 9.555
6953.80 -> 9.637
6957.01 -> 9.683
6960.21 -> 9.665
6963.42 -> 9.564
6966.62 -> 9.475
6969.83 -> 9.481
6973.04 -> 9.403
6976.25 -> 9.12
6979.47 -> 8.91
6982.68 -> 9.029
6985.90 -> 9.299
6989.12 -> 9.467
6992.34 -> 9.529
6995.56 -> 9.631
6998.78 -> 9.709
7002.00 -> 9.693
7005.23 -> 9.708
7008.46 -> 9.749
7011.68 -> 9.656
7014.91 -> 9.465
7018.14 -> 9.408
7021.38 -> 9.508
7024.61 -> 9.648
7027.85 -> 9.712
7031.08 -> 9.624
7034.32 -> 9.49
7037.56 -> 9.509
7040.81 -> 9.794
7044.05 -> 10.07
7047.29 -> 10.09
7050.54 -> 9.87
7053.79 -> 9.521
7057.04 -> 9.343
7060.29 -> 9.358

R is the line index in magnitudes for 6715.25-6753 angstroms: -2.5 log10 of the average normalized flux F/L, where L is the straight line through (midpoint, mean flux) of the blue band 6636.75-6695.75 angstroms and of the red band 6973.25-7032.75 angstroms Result 0.08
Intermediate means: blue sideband 9.51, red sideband 9.49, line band 8.85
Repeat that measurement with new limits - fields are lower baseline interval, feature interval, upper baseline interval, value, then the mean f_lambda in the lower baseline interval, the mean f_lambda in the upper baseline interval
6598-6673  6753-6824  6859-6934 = 0.033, 9.61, 8.66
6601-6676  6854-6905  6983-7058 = 0.128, 9.62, 9.62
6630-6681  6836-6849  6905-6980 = 0.113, 9.55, 9.19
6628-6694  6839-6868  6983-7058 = 0.131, 9.51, 9.62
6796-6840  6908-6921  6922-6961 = 0.081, 8.73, 9.35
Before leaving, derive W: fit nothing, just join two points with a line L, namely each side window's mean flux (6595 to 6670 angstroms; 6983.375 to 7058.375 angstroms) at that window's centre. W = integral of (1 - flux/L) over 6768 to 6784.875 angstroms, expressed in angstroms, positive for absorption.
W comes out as 1.58 angstroms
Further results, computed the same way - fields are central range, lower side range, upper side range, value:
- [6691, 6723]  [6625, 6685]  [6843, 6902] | 1.46 angstroms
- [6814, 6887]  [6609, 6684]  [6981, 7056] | 7.47 angstroms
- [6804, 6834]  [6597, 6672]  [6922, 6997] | 2.08 angstroms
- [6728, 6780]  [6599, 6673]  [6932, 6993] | 3.06 angstroms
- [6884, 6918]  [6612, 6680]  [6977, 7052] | 3.80 angstroms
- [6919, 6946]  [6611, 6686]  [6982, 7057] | 1.28 angstroms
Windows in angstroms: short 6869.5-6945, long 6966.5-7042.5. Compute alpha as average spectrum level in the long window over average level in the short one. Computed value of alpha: 1.08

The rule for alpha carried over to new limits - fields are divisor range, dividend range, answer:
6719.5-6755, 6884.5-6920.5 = 0.96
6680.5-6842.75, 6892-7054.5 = 1.06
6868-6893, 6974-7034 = 1.12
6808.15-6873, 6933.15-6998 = 1.09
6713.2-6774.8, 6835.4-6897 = 0.96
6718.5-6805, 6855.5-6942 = 0.99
